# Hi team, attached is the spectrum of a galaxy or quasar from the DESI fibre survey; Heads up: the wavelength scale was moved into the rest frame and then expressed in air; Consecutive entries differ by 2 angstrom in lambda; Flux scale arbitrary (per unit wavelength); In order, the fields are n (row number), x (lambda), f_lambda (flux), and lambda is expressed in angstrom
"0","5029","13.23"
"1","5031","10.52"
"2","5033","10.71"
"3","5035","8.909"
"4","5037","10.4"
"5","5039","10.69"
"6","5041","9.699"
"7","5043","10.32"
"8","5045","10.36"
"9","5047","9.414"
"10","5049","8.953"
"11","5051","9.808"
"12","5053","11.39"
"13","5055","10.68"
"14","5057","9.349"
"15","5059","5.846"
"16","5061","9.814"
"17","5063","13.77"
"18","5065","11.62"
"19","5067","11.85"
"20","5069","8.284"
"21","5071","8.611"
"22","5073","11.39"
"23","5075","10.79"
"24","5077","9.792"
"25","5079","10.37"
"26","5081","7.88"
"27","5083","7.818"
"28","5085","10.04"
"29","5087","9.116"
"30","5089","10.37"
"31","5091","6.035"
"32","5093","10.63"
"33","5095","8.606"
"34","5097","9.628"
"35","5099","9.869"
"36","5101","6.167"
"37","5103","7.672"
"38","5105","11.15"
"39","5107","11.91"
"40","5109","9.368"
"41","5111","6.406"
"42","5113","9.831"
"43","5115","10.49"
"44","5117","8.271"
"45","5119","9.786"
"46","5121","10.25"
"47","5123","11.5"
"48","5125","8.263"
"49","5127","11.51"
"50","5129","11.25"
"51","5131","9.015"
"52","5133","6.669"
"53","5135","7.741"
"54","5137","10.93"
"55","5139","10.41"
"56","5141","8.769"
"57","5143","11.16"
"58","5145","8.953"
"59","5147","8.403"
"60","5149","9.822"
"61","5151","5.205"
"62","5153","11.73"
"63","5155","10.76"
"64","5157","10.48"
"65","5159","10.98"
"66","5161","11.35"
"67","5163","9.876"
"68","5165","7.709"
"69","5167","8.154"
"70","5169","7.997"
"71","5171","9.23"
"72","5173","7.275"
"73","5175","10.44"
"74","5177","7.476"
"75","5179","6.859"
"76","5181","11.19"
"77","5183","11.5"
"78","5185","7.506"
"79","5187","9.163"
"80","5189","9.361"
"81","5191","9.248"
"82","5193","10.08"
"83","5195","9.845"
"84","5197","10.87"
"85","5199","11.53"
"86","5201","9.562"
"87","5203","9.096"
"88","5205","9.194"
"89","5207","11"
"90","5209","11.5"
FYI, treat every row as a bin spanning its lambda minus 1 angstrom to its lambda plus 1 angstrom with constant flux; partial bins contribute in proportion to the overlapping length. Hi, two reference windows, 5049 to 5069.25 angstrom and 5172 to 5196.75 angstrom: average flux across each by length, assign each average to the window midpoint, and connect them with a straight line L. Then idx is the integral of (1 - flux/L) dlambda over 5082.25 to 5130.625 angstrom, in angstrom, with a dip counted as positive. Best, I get 2.1 angstrom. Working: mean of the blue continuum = 10.2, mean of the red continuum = 9.21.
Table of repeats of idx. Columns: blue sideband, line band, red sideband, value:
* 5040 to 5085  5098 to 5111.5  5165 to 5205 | 0.90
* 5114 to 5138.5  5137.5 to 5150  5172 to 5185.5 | -0.29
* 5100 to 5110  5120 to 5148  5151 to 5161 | 0.82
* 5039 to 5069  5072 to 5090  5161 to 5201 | 0.44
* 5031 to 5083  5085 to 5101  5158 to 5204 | 1.27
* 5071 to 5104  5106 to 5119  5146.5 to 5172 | -0.28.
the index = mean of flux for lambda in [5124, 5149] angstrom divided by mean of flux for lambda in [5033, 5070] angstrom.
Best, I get 0.9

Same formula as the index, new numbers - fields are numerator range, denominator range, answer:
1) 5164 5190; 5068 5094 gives 0.94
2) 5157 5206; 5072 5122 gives 1.01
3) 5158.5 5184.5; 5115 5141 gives 0.95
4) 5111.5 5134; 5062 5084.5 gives 0.95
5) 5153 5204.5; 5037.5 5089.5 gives 0.96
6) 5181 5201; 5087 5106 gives 1.12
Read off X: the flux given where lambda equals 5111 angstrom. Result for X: 6.406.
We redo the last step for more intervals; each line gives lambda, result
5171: 9.23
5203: 9.096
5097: 9.628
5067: 11.85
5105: 11.15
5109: 9.368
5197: 10.87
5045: 10.36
